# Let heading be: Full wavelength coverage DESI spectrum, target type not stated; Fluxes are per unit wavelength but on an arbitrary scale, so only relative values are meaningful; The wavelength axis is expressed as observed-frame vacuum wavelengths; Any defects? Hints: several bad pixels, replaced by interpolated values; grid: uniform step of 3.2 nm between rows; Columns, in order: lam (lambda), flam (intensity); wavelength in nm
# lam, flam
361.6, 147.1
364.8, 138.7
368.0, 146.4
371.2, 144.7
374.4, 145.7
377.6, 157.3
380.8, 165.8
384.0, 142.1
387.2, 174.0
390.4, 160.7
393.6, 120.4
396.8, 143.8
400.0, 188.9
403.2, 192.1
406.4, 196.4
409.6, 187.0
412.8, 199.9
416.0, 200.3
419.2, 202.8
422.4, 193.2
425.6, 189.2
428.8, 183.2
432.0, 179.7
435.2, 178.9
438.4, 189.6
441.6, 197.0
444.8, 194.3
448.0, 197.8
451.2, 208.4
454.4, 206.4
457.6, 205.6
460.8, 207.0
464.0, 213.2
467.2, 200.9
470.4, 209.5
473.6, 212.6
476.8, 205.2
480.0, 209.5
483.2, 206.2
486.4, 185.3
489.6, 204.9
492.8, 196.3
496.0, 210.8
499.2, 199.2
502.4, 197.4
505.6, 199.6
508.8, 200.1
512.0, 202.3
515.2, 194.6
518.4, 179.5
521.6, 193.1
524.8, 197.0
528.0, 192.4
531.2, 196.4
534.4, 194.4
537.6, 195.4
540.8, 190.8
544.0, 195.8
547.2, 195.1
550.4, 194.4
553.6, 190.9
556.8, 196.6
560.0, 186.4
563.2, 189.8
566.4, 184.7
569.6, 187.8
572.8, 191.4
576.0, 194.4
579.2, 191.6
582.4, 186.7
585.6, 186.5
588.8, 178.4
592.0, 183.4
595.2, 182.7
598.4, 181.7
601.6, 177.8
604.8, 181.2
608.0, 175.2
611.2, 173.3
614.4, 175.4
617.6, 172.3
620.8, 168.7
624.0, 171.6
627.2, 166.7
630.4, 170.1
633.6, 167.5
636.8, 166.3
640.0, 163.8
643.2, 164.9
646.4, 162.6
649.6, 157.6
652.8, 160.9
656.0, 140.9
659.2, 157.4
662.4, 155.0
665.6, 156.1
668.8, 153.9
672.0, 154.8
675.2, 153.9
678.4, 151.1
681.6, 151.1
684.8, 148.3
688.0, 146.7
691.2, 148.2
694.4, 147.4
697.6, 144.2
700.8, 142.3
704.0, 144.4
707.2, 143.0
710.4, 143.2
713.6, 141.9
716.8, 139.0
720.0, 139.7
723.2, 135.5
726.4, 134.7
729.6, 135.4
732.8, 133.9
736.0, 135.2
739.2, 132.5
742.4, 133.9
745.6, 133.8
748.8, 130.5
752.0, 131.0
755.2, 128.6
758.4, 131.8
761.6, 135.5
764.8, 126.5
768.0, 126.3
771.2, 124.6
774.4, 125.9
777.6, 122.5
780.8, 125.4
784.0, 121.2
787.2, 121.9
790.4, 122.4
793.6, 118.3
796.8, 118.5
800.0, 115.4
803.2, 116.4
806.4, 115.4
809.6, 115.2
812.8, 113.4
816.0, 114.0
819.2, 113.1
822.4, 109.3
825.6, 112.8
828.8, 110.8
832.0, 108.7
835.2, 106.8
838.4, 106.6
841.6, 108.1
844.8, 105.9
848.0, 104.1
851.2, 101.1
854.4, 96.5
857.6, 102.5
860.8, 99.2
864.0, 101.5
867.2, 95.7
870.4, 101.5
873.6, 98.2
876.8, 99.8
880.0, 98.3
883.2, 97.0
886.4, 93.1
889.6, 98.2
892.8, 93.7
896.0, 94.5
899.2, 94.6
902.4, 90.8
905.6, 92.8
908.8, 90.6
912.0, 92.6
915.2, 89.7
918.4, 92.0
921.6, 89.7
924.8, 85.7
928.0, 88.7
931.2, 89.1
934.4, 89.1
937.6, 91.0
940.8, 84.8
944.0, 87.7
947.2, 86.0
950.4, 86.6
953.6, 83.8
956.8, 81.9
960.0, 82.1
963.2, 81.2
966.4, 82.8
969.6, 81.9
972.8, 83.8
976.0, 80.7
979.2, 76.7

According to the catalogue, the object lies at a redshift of 0.00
